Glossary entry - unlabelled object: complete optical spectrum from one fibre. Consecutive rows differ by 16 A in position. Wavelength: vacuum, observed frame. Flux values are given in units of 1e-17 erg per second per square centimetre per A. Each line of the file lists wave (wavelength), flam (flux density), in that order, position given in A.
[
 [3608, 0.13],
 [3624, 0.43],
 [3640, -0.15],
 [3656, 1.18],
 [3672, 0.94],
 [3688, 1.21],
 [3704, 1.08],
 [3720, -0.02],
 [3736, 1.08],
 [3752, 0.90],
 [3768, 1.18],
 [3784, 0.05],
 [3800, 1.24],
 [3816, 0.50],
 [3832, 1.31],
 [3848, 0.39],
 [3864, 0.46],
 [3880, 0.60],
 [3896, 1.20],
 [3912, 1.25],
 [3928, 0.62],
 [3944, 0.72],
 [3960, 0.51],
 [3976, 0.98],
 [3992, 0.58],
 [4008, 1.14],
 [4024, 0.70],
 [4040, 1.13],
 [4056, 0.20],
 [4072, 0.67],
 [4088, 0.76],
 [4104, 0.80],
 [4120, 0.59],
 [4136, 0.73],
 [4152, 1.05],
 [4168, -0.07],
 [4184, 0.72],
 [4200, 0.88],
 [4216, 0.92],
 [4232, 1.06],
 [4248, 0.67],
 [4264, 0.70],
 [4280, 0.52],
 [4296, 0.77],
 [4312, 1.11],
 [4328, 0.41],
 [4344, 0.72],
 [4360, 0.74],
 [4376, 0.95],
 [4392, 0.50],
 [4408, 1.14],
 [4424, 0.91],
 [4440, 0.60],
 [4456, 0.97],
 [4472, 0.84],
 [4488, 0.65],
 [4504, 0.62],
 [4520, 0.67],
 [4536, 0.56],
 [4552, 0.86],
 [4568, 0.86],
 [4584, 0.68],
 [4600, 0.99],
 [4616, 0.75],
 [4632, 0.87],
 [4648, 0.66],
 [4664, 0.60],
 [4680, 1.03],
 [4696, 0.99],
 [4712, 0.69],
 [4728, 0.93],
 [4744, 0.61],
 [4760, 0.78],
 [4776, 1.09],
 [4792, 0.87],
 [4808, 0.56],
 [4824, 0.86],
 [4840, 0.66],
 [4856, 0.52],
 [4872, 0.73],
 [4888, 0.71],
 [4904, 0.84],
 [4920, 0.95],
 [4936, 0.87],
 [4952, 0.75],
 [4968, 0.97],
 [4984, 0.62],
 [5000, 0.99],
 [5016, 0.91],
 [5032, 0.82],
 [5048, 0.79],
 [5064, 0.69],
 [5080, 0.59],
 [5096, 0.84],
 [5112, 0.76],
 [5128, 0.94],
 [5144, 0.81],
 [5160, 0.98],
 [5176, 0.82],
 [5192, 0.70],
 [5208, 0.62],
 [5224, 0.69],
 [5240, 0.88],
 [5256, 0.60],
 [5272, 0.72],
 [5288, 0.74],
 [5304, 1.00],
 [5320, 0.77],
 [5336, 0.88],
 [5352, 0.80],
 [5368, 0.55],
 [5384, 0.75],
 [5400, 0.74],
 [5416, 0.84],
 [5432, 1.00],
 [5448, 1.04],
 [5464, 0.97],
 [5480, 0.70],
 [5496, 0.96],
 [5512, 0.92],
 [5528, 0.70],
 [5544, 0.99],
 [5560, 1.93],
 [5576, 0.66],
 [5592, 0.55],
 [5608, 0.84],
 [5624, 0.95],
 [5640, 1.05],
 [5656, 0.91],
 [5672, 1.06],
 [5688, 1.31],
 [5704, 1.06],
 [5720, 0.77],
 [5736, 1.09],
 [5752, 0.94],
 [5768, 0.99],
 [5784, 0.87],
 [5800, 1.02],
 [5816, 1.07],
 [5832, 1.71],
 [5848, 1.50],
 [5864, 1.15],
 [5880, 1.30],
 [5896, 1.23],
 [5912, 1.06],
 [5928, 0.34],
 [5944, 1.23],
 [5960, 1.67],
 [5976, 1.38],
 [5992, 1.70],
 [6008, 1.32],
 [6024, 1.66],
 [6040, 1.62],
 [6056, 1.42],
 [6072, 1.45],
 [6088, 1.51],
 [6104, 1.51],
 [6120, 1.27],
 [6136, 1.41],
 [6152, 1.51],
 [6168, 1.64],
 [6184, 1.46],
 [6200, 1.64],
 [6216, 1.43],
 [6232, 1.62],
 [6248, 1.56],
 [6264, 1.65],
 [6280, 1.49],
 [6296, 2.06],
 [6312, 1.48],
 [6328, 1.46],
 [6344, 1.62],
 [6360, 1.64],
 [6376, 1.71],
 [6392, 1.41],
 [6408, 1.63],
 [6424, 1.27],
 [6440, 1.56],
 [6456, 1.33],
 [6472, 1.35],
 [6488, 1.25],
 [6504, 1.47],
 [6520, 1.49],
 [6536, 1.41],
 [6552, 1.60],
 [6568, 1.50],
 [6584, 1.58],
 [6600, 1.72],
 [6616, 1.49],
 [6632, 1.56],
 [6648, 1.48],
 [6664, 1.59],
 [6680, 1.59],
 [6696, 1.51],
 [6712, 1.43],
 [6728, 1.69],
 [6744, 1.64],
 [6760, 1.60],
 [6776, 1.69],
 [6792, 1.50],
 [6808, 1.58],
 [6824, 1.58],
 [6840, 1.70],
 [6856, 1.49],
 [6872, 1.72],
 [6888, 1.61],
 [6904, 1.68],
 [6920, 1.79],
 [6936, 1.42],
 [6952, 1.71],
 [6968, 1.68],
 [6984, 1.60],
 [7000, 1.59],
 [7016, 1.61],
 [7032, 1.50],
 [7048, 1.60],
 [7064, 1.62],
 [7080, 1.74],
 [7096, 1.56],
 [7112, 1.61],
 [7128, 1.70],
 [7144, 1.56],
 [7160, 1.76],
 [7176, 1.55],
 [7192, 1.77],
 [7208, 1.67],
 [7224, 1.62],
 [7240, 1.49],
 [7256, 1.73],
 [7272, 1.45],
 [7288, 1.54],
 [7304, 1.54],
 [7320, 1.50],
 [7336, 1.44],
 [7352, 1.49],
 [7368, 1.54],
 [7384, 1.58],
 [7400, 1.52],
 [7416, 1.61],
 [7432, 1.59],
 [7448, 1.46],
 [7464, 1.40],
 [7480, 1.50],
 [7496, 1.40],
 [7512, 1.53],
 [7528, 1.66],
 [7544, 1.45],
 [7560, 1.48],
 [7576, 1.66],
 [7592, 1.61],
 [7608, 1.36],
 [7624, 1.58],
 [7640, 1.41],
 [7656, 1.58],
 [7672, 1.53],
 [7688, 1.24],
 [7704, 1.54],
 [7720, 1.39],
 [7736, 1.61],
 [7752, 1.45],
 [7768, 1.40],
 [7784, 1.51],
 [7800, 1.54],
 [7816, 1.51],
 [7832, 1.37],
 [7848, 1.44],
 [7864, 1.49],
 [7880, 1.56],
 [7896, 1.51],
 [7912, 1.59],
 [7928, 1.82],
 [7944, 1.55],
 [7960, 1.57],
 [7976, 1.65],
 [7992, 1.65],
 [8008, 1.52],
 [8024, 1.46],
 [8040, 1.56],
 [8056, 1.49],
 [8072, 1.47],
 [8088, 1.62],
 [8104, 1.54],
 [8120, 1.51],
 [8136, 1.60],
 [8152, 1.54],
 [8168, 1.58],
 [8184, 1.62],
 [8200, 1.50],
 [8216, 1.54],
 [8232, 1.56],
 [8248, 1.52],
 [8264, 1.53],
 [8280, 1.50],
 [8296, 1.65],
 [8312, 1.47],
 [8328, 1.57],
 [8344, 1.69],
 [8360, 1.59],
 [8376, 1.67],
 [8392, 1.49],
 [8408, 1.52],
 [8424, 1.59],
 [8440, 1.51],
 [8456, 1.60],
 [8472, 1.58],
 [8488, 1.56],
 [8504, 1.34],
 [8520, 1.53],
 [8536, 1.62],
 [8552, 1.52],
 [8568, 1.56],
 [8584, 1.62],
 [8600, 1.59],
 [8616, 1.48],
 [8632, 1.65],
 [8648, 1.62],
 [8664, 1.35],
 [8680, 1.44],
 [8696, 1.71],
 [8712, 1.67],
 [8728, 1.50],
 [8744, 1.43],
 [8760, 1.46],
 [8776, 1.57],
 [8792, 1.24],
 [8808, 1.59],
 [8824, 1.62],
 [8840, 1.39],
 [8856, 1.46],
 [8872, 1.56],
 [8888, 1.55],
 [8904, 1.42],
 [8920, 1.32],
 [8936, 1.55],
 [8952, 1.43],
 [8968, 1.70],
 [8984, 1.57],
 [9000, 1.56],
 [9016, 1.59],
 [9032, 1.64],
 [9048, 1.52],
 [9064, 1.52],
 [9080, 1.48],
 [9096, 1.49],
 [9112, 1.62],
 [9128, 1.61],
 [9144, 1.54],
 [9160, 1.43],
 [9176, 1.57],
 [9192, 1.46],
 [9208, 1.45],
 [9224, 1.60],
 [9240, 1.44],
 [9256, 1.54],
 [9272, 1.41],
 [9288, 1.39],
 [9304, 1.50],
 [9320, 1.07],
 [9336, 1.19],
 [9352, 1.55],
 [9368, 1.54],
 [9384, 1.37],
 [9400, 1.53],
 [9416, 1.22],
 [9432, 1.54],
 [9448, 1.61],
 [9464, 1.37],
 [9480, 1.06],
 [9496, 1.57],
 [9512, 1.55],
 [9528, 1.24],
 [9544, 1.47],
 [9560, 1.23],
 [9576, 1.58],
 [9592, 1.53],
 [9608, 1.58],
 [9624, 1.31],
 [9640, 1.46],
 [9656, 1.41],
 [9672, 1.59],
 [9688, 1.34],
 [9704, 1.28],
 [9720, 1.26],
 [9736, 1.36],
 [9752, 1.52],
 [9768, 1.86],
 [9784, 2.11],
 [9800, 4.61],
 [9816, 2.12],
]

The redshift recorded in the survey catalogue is 0.49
